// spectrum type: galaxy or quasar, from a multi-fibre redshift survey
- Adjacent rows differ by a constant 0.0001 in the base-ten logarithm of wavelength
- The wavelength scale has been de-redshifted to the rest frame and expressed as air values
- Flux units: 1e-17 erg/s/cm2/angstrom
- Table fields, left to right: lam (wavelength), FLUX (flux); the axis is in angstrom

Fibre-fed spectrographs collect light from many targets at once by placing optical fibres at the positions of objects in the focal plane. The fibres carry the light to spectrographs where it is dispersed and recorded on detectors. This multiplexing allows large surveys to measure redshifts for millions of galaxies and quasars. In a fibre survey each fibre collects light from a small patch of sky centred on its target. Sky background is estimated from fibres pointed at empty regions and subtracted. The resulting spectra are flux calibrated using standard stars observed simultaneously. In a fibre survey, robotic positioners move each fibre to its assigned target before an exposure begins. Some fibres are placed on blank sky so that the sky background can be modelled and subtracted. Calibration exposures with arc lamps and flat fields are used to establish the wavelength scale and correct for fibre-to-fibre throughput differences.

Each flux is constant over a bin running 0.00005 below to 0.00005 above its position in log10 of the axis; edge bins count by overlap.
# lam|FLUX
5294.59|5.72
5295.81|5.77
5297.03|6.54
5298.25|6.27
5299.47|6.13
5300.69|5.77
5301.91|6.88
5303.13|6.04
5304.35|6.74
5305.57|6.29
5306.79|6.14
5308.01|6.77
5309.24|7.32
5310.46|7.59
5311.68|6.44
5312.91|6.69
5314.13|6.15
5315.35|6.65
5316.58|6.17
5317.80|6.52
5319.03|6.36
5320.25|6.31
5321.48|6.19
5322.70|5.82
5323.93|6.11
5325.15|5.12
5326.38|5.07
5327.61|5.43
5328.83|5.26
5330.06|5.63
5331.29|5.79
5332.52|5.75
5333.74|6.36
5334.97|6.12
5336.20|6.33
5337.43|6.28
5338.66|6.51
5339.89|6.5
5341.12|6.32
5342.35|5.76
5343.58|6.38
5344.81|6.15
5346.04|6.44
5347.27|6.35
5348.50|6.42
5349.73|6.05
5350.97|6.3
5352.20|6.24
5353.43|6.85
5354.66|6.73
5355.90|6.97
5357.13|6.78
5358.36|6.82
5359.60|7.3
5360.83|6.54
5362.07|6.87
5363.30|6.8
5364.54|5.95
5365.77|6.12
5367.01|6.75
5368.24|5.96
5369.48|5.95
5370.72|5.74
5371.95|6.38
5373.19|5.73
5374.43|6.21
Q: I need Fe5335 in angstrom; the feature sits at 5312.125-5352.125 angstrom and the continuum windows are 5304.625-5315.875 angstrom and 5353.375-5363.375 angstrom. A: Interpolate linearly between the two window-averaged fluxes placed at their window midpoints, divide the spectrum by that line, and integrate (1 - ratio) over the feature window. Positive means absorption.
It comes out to 3.9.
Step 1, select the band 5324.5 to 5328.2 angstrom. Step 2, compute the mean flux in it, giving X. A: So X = 5.21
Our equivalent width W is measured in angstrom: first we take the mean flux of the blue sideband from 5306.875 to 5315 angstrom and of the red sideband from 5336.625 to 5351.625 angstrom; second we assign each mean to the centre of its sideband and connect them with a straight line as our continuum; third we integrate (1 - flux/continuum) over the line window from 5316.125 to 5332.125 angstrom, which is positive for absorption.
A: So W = 1.8 angstrom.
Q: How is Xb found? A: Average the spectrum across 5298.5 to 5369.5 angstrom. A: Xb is 6.31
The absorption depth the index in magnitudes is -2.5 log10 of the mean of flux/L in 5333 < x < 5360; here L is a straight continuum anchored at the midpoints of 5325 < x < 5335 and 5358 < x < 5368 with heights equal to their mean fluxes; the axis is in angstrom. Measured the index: -0.06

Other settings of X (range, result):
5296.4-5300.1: 6.31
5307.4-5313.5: 6.95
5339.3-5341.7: 6.41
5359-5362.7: 6.91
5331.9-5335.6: 6.08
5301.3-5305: 6.56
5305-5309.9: 6.64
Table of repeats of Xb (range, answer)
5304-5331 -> 6.21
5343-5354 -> 6.35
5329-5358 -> 6.29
